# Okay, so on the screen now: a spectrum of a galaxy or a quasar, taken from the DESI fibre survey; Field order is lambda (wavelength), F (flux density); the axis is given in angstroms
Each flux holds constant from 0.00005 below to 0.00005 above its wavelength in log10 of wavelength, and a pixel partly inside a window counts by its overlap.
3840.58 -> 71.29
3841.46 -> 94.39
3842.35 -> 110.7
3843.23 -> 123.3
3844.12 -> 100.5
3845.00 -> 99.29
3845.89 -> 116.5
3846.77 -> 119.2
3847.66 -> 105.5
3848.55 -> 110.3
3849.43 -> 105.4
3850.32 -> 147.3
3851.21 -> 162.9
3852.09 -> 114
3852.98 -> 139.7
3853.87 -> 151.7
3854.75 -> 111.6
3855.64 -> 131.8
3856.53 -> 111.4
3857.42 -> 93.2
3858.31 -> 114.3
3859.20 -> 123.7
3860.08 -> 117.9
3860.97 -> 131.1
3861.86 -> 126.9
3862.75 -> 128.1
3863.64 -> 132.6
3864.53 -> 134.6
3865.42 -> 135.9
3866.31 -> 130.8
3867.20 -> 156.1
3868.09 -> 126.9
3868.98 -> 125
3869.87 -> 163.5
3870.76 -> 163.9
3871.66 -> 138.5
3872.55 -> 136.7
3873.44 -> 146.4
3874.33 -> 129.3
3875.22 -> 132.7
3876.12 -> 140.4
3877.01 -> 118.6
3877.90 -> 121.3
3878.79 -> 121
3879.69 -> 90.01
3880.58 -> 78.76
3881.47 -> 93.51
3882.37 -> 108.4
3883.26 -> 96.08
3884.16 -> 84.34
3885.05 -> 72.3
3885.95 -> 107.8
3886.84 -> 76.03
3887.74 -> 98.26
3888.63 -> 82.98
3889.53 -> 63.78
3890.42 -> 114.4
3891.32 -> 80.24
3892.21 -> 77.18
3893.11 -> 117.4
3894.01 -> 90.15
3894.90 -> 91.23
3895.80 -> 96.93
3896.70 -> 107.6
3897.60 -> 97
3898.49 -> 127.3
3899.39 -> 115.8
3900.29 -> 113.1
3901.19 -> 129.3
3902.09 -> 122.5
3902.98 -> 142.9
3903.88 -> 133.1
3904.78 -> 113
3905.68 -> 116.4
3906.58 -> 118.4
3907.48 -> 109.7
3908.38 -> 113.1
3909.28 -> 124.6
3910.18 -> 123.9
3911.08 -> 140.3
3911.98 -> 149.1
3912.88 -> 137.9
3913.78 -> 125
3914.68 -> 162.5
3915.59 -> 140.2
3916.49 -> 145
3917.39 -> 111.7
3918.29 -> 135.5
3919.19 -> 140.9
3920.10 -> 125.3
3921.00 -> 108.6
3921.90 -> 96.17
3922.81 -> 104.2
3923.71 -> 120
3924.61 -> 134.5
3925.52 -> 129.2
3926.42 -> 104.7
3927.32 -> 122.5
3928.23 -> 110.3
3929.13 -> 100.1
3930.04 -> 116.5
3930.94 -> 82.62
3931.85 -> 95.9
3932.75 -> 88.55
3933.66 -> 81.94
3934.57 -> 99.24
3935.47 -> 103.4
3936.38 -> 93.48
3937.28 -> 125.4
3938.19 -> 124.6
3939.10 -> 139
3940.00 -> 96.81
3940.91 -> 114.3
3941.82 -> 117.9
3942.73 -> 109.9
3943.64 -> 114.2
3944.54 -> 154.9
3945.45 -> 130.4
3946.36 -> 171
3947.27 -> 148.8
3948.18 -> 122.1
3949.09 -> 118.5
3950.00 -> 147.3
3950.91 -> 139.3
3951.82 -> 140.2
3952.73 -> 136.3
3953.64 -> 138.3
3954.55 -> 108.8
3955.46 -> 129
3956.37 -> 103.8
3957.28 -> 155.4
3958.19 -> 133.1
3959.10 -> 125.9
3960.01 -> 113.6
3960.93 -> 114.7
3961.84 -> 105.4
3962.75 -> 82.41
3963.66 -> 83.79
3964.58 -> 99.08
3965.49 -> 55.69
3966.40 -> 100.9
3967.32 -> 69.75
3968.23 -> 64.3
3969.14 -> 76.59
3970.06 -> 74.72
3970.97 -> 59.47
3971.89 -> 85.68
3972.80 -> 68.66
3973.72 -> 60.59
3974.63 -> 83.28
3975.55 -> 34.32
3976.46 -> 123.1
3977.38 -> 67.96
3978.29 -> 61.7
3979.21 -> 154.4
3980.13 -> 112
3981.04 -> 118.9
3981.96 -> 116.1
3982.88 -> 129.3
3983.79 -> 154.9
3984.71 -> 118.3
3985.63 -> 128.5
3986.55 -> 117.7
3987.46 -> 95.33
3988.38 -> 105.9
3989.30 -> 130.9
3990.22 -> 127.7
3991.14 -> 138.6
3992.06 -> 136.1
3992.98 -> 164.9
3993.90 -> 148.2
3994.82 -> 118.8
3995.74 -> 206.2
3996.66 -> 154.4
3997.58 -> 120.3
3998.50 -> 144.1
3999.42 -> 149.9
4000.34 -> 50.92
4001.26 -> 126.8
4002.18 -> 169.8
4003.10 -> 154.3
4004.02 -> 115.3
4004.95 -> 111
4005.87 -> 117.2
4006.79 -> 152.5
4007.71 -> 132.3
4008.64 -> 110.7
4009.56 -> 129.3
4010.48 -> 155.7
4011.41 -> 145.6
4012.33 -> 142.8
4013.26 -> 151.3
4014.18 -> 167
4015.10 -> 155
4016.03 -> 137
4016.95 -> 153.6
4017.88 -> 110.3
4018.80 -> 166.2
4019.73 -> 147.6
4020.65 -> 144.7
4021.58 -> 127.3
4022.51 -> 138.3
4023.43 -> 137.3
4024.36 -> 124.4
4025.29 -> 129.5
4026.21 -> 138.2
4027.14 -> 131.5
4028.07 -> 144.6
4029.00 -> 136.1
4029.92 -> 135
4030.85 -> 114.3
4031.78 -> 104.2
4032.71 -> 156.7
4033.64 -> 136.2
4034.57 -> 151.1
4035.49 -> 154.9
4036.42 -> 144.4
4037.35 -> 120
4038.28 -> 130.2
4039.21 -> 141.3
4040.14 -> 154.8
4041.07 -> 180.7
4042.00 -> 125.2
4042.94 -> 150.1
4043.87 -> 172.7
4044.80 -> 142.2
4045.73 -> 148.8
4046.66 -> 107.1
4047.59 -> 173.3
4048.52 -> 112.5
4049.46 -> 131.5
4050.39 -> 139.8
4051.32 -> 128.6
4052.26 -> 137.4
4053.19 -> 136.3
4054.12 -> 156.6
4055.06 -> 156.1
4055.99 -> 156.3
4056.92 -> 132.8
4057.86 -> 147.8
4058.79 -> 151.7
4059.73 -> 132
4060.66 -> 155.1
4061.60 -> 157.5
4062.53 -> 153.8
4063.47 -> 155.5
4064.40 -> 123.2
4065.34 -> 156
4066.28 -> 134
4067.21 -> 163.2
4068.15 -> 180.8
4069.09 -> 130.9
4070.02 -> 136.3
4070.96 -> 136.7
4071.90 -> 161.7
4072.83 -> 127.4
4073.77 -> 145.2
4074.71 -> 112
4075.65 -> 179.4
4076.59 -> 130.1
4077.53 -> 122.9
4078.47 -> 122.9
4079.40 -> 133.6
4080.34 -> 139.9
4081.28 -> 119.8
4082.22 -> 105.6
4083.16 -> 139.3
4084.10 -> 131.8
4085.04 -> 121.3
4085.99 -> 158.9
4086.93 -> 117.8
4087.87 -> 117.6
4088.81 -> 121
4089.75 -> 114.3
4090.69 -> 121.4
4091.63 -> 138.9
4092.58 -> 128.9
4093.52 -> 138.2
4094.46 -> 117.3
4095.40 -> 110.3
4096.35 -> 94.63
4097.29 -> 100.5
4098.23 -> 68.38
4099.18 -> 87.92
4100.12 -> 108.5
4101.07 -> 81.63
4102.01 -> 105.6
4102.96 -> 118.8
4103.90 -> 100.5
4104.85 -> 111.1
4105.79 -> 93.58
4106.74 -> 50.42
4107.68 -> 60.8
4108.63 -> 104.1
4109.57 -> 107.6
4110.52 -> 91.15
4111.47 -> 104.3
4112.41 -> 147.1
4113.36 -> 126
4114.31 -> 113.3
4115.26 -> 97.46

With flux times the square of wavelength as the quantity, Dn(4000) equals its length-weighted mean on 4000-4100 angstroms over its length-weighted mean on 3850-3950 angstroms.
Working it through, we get 1.2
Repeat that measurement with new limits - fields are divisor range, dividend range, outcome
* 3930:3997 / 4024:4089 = 1.29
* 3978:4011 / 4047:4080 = 1.14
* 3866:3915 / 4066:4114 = 1.14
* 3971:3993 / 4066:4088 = 1.33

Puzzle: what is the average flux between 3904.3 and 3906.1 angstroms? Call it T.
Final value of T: 115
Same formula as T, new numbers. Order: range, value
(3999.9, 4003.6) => 126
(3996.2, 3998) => 138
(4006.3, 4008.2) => 141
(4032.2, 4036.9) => 148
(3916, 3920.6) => 132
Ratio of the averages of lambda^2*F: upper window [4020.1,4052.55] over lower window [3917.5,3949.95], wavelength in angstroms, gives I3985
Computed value 1.25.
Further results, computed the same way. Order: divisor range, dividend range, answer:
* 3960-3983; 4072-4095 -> 1.56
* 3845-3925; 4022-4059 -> 1.27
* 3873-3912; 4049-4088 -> 1.40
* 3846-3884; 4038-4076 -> 1.28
